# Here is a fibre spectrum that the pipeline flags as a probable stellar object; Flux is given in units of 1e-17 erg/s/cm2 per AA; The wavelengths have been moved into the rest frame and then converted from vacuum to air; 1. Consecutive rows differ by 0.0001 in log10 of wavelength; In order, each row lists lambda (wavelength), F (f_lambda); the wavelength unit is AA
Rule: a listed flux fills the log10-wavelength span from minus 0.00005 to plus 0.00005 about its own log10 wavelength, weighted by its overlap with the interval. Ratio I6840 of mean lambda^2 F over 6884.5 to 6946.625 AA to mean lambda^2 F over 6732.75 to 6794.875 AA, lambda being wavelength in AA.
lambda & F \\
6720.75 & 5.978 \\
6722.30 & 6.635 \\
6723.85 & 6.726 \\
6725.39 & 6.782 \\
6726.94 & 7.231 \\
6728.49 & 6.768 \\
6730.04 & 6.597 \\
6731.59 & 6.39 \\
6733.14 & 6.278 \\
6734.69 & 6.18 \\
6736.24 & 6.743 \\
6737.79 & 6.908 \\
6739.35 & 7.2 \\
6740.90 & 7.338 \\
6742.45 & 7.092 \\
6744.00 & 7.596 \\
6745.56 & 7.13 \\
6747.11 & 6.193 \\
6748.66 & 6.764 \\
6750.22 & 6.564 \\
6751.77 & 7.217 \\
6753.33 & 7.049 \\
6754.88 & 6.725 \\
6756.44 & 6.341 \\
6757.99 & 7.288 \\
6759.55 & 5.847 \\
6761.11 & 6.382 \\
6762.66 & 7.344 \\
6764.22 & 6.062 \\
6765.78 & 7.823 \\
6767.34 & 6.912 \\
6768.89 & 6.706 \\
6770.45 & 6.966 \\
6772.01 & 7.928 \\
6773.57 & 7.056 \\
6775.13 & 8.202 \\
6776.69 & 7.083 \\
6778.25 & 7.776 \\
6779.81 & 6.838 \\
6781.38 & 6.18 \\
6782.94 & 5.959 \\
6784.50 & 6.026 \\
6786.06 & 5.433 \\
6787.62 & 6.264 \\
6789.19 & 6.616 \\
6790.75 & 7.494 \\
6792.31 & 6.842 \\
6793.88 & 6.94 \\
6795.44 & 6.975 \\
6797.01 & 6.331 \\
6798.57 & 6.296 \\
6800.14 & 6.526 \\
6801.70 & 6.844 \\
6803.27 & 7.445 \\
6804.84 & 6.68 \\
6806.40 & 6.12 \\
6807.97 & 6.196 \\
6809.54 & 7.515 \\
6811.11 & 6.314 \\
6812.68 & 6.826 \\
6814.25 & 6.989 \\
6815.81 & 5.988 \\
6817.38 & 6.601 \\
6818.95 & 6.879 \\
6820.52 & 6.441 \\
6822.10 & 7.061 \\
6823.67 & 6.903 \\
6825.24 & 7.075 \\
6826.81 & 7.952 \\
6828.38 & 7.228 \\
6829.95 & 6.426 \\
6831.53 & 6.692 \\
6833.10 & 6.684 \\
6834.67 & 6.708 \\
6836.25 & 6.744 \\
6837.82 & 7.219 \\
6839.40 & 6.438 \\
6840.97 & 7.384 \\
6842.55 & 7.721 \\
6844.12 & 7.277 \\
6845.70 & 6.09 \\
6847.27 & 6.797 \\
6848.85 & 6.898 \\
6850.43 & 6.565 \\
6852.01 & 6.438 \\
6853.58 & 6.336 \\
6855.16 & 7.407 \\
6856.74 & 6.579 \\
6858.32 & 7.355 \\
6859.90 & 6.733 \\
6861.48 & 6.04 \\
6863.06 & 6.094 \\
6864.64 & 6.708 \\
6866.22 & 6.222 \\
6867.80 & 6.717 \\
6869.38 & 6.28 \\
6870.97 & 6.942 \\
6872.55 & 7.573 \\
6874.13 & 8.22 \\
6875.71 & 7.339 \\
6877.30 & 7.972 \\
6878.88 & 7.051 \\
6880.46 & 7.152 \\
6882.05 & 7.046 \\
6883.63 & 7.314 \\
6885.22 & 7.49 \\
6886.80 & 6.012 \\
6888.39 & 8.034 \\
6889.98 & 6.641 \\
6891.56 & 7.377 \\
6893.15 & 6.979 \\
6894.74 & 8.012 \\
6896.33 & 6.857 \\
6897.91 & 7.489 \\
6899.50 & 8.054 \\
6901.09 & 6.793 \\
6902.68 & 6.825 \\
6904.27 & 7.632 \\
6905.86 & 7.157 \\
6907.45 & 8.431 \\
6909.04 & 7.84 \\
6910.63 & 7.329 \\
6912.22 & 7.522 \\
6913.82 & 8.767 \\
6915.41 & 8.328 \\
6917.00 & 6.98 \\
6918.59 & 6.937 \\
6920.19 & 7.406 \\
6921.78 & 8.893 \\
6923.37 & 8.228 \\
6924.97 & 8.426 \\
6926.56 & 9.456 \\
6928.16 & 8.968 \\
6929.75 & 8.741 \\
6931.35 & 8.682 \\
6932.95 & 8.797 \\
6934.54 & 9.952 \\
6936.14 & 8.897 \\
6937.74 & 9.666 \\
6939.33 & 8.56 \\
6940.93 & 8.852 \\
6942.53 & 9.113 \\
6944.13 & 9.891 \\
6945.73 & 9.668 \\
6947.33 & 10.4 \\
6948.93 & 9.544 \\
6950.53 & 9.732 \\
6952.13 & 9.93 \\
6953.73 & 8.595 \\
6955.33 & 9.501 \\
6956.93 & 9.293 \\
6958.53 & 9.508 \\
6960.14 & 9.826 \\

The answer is 1.2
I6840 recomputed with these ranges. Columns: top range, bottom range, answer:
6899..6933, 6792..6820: 1.24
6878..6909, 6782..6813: 1.14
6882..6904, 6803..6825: 1.10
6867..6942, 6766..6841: 1.18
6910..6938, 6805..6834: 1.28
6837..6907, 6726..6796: 1.06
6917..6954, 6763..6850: 1.37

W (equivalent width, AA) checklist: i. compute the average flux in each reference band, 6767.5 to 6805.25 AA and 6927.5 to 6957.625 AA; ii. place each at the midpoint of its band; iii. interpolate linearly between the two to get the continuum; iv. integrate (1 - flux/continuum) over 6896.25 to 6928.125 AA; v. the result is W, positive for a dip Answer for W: 3.6 AA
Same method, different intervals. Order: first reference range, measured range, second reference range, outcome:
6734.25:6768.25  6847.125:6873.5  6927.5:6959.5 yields 5.0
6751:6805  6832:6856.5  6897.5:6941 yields 2.0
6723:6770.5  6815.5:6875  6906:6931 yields 5.8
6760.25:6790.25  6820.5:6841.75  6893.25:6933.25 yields 0.9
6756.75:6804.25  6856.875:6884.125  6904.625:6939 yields 2.9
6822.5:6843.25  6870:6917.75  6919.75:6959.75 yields 4.7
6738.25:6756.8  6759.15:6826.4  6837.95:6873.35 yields 0.9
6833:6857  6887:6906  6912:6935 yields 1.4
